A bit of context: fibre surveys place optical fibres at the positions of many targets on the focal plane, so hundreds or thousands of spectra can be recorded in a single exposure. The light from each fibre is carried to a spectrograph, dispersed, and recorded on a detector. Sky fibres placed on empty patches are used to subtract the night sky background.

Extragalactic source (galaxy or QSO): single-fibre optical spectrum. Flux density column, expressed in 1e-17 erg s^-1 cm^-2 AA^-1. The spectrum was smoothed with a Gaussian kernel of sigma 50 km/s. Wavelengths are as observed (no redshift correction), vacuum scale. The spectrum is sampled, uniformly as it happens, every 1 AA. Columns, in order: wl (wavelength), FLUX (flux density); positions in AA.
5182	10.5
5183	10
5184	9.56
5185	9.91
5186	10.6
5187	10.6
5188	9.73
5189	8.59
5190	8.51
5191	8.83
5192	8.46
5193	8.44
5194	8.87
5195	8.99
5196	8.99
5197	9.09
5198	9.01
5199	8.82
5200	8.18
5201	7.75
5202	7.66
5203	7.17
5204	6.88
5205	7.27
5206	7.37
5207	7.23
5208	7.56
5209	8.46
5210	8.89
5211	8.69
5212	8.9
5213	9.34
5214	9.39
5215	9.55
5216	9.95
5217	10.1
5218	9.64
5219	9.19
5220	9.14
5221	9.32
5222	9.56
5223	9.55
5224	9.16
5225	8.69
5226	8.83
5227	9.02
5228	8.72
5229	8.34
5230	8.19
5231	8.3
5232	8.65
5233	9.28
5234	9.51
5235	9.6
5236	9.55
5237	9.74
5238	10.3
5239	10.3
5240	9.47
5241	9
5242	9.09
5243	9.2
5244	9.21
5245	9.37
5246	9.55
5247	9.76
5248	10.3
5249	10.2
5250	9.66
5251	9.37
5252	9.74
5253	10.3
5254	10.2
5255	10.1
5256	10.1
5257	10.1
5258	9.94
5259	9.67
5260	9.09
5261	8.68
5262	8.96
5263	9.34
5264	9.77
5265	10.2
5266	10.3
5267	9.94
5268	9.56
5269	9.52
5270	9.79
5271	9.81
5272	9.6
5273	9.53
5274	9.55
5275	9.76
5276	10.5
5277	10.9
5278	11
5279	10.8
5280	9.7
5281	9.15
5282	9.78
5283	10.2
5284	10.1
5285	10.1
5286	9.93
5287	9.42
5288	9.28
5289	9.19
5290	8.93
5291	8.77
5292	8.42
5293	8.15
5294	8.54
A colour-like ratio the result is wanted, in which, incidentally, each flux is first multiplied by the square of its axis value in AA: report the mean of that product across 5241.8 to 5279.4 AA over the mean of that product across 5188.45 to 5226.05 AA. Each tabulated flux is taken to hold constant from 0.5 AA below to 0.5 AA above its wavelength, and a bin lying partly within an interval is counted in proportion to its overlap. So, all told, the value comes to 1.15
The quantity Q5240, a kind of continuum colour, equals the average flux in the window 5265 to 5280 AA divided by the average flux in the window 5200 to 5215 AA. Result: 1.24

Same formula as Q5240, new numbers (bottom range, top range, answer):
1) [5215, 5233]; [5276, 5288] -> 1.11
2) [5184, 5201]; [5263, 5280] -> 1.10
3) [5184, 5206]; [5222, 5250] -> 1.07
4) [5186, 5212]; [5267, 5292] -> 1.15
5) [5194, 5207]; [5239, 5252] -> 1.18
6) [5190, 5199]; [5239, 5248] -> 1.07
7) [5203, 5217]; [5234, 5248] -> 1.13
